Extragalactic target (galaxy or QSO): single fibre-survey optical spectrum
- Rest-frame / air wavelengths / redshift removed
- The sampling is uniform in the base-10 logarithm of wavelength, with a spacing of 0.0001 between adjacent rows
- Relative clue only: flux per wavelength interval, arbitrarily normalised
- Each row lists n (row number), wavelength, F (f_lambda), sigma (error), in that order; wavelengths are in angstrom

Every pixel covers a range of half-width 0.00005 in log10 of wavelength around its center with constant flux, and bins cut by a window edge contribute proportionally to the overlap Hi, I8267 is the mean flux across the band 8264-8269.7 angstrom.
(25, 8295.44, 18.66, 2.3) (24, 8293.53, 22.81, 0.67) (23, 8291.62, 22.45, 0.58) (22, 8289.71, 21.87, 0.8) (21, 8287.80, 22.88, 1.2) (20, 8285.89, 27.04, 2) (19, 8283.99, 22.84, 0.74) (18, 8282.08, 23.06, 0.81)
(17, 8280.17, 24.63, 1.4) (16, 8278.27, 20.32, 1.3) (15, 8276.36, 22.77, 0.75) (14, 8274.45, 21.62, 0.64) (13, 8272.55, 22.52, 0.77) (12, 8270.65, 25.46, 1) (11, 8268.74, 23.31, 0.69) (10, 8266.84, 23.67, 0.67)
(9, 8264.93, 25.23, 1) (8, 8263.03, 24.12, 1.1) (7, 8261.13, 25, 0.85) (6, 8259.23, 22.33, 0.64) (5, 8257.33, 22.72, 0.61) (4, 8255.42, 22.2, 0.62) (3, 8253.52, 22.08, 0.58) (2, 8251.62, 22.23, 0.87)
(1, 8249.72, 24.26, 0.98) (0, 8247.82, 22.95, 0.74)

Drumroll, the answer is 24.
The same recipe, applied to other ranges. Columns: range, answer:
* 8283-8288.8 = 24.2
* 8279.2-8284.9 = 23.5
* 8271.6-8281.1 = 22.4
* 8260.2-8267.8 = 24.5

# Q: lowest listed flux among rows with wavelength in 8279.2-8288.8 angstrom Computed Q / 22.84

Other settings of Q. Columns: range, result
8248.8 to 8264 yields 22.08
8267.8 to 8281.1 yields 20.32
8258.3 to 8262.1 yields 22.33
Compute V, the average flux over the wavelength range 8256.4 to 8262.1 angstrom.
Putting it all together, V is 23.4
